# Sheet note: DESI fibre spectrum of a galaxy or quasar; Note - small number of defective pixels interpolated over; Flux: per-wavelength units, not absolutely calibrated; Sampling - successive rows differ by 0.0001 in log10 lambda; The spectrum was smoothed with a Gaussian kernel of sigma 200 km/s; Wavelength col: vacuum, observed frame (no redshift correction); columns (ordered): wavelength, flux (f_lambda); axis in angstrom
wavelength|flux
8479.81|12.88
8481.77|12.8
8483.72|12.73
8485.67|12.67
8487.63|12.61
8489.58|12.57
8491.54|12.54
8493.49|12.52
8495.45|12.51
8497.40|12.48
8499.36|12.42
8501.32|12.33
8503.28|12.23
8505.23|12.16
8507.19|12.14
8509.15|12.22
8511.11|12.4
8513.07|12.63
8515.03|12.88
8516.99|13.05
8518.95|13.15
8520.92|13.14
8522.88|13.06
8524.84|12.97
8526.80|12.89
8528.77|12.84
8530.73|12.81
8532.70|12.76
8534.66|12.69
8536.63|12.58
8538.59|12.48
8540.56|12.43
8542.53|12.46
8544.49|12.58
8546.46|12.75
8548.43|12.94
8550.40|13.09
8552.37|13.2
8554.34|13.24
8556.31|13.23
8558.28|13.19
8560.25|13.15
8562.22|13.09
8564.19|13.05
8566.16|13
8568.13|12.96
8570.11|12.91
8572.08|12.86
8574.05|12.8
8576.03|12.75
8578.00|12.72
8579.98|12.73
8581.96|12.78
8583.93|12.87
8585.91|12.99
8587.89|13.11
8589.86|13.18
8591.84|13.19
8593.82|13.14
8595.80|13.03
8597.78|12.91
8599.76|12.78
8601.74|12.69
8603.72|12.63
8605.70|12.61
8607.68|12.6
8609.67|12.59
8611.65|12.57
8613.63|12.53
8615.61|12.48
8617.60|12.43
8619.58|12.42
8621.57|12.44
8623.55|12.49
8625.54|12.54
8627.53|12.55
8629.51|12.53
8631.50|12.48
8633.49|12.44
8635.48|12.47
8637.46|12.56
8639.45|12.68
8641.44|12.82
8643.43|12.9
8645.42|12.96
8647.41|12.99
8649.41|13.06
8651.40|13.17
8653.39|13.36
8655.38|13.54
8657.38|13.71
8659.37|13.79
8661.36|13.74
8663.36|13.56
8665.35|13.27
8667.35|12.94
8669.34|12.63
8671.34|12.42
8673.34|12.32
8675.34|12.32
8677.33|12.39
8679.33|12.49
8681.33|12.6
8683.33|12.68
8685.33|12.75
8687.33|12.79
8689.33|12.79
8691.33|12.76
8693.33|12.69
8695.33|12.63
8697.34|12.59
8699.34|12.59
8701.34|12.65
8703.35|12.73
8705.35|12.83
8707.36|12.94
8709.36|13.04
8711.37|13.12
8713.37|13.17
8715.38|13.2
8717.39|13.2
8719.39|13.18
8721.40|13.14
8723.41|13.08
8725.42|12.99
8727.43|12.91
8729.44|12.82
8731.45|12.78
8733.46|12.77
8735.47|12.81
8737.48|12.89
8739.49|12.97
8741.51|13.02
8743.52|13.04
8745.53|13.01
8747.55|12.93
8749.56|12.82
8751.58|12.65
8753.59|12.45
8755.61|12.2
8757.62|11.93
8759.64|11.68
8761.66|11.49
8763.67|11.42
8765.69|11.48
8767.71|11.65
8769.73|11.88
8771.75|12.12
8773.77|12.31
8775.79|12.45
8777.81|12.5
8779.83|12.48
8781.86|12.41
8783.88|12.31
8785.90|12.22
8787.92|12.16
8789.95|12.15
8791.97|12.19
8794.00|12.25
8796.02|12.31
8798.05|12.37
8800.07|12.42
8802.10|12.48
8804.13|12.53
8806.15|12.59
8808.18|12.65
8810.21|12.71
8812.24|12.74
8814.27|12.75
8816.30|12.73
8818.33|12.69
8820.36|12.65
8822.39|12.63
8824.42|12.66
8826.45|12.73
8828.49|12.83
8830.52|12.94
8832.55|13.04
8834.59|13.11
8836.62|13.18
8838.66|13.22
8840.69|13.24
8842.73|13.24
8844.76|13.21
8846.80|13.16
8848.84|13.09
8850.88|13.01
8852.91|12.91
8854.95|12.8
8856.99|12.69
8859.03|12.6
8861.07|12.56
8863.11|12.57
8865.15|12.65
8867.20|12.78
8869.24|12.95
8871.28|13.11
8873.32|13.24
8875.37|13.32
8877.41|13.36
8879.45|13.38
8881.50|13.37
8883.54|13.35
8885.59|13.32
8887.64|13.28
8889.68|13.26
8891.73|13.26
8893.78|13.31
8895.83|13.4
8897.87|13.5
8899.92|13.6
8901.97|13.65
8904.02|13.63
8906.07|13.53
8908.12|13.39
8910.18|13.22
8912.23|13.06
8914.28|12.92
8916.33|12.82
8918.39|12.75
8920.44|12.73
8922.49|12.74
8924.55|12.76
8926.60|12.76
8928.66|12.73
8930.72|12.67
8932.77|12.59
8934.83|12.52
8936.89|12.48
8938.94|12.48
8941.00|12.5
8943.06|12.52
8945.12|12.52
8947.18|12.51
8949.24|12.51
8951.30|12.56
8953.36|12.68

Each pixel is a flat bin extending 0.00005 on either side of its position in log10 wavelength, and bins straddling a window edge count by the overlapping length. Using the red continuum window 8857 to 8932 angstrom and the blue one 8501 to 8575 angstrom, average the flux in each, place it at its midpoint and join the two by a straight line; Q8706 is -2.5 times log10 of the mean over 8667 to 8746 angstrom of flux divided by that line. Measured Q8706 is 0.01 mag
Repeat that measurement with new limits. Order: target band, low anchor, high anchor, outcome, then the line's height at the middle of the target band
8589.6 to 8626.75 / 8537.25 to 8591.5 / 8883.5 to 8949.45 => 0.02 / 12.9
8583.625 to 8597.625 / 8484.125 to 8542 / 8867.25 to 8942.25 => -0.03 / 12.7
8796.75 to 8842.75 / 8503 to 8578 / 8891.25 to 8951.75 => 0.01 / 12.9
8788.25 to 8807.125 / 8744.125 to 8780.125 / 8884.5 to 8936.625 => 0.00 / 12.4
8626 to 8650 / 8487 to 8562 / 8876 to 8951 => 0.01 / 12.8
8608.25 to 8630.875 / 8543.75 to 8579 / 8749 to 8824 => 0.03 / 12.8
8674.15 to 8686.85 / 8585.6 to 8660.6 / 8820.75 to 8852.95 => 0.03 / 12.9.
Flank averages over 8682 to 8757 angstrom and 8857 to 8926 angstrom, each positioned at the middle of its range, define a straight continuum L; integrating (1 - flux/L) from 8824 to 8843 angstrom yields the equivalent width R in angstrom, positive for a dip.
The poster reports 0.01 angstrom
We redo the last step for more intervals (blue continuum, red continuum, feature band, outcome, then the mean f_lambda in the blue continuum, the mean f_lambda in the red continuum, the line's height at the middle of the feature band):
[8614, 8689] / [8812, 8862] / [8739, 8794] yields 2.5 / 12.8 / 12.9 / 12.9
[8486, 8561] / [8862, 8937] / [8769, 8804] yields 1.8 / 12.7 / 13.1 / 13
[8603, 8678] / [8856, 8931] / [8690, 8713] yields 0.1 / 12.8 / 13.1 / 12.9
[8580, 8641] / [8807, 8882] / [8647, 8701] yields -0.6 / 12.7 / 12.9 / 12.8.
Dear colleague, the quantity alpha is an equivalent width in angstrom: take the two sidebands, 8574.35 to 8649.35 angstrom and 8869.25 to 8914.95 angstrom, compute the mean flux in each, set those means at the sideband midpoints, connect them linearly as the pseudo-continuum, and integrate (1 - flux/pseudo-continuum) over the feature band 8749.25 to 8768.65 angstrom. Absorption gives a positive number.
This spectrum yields 1.6 angstrom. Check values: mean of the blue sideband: 12.7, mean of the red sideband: 13.3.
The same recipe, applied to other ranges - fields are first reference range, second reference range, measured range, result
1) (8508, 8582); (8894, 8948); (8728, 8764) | 0.9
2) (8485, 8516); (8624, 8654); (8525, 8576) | -1.3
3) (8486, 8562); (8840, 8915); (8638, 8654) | -0.1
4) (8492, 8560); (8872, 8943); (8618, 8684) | 0.1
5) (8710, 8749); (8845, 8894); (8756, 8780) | 2.0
